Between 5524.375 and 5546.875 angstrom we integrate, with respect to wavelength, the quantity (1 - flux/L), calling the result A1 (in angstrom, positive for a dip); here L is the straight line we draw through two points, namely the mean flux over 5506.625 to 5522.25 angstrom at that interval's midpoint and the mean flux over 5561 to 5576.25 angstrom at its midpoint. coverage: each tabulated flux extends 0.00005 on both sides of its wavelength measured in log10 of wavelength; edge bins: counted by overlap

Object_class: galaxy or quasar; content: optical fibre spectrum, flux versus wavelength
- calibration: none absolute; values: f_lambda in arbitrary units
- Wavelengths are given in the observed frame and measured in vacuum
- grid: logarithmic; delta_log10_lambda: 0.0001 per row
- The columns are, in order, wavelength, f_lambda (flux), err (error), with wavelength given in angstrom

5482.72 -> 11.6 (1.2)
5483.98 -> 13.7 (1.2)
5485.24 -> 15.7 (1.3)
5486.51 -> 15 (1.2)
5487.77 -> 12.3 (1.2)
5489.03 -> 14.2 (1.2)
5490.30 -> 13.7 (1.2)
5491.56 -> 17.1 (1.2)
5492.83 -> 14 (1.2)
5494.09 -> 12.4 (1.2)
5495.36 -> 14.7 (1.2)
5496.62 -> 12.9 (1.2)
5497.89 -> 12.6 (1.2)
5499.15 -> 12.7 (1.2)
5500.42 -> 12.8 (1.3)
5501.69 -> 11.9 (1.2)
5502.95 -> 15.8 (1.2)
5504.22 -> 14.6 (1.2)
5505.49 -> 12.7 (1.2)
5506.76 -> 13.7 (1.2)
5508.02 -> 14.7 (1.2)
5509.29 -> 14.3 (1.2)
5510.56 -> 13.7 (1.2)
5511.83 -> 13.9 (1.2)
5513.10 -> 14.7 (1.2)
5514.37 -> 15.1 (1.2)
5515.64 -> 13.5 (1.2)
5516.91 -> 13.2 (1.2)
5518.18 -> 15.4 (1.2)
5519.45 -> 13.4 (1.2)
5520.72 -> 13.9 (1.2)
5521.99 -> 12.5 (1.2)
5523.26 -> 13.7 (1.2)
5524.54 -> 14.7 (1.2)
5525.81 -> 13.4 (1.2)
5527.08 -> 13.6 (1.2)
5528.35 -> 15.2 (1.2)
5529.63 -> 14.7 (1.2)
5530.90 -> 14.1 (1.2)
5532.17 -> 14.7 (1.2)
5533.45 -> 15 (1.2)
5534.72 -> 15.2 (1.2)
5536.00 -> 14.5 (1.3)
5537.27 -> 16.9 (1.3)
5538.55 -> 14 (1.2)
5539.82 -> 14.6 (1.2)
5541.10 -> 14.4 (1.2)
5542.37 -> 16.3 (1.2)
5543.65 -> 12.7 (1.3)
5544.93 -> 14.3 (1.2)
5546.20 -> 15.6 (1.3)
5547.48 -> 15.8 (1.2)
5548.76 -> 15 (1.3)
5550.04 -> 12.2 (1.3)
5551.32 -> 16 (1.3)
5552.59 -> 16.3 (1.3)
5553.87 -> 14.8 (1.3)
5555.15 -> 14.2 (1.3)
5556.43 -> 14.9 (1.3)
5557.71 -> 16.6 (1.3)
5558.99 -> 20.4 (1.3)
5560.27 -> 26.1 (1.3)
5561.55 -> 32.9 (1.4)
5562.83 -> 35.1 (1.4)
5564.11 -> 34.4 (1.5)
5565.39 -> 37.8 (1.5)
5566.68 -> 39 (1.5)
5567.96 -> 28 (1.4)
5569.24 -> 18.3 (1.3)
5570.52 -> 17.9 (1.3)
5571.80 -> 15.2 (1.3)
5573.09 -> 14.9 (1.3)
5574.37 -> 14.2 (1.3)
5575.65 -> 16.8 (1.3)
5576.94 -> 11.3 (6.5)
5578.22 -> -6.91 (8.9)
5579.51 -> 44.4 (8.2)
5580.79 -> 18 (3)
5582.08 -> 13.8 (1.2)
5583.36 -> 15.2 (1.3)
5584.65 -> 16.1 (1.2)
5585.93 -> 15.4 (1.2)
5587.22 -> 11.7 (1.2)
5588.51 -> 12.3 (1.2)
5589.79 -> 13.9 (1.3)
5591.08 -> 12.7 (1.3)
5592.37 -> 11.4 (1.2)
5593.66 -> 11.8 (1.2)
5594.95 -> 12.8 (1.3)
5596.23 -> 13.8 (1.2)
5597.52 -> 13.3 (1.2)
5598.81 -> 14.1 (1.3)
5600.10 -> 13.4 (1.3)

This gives 4.6 angstrom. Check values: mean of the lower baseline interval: 14.1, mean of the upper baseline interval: 25.4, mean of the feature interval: 14.7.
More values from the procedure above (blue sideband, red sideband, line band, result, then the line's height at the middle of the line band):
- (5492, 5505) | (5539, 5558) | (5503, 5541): -0.4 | 14.1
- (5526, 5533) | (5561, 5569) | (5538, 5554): 5.8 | 23.4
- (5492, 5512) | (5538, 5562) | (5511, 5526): 0.7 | 14.6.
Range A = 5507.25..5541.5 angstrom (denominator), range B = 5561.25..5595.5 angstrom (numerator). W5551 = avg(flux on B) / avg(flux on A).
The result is 1.3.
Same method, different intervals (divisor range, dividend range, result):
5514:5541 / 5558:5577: 1.70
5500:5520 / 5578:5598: 1.06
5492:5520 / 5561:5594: 1.41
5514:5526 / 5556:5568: 2.08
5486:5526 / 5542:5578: 1.42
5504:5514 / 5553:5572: 1.74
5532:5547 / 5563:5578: 1.49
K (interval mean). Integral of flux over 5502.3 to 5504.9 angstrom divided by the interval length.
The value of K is 15.1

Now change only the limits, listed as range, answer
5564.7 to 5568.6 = 34.9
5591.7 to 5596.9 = 12.5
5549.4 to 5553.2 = 14.8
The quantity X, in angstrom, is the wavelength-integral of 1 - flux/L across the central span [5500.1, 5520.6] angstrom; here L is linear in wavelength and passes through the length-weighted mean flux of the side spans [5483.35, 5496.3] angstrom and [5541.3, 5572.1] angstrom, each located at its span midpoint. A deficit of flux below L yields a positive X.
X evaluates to 2.9 angstrom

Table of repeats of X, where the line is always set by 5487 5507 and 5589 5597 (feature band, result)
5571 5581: -2.35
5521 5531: -0.46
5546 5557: -1.53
